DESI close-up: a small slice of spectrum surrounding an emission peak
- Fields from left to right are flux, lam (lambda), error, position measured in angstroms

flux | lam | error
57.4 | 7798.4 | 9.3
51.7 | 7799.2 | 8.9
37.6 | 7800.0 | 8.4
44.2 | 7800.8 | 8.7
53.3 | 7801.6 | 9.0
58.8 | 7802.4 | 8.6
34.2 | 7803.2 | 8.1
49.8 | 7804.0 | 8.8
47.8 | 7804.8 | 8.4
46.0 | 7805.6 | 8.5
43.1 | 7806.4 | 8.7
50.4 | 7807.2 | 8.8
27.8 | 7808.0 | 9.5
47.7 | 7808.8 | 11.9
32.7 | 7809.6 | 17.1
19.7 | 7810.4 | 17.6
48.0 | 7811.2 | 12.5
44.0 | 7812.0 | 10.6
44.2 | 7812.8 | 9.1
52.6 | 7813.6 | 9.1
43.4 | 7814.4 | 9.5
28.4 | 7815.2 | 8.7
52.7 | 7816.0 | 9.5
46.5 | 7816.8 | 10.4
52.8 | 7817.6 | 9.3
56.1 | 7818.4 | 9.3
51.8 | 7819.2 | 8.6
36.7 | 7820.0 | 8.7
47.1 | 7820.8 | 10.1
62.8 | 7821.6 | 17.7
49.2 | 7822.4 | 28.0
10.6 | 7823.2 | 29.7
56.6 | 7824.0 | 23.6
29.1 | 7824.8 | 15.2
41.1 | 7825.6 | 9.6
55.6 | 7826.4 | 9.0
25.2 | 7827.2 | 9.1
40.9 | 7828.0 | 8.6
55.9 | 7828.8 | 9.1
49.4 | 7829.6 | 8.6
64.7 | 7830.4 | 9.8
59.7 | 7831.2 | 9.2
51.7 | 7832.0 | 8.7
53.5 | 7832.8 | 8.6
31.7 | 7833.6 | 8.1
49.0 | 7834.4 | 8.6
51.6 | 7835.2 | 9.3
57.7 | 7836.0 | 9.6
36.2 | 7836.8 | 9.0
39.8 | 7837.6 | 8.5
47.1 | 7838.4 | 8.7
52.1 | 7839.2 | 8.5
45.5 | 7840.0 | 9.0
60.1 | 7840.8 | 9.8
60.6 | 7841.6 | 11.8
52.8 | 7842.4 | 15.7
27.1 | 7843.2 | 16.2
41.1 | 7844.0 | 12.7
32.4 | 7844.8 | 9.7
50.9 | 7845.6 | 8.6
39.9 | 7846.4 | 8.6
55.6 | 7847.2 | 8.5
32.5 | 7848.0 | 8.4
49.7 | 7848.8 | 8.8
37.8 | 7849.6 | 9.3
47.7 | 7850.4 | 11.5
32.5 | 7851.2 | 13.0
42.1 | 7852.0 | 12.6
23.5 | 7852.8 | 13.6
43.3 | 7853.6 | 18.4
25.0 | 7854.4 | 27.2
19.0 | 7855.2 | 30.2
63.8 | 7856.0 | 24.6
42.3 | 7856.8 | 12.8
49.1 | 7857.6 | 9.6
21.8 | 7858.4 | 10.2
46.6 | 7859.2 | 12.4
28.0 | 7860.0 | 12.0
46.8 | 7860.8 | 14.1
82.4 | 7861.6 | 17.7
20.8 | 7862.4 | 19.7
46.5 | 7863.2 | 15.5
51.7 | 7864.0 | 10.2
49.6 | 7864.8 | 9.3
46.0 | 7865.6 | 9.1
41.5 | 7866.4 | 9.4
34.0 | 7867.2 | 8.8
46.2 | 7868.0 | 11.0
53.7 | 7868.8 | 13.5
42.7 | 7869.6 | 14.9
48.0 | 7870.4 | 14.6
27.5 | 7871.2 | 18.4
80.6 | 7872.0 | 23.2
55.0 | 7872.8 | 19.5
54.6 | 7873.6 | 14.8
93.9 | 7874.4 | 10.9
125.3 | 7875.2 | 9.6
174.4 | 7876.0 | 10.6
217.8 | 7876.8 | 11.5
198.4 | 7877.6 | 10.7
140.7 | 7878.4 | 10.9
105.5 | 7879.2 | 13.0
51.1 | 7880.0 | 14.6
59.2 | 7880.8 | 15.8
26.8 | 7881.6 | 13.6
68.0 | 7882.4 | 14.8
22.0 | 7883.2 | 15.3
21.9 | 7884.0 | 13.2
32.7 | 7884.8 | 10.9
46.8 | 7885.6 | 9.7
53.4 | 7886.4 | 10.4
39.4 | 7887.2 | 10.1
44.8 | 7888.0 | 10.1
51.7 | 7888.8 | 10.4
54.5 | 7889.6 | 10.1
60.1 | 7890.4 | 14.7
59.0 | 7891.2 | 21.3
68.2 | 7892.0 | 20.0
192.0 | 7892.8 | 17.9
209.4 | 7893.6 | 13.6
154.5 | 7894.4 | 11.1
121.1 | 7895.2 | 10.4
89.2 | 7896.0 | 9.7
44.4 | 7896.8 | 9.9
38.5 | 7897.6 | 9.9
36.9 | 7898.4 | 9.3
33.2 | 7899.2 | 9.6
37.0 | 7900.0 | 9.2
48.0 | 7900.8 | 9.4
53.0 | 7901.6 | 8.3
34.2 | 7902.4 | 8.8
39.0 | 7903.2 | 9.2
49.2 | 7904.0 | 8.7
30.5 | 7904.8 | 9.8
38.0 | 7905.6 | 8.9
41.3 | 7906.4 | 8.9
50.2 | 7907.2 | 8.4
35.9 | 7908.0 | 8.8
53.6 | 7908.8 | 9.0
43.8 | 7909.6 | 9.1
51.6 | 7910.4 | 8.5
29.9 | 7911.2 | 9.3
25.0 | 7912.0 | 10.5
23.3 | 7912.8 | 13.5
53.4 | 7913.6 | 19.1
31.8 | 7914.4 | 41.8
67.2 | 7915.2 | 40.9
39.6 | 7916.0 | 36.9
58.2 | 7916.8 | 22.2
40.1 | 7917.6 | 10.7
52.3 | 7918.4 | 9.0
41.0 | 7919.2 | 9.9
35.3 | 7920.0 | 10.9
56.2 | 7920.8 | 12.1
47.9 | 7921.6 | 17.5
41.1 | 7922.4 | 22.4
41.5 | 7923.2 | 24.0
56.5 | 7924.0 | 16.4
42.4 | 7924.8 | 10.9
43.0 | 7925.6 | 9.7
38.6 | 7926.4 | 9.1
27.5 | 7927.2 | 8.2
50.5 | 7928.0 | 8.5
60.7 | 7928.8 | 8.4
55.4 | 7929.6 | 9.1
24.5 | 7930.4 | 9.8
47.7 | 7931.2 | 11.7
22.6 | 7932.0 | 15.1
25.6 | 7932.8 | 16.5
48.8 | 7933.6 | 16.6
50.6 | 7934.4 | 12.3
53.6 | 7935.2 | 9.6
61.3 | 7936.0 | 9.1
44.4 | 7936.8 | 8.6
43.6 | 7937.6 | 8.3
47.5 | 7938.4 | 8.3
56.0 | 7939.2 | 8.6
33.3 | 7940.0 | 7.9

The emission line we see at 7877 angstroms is [S II]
